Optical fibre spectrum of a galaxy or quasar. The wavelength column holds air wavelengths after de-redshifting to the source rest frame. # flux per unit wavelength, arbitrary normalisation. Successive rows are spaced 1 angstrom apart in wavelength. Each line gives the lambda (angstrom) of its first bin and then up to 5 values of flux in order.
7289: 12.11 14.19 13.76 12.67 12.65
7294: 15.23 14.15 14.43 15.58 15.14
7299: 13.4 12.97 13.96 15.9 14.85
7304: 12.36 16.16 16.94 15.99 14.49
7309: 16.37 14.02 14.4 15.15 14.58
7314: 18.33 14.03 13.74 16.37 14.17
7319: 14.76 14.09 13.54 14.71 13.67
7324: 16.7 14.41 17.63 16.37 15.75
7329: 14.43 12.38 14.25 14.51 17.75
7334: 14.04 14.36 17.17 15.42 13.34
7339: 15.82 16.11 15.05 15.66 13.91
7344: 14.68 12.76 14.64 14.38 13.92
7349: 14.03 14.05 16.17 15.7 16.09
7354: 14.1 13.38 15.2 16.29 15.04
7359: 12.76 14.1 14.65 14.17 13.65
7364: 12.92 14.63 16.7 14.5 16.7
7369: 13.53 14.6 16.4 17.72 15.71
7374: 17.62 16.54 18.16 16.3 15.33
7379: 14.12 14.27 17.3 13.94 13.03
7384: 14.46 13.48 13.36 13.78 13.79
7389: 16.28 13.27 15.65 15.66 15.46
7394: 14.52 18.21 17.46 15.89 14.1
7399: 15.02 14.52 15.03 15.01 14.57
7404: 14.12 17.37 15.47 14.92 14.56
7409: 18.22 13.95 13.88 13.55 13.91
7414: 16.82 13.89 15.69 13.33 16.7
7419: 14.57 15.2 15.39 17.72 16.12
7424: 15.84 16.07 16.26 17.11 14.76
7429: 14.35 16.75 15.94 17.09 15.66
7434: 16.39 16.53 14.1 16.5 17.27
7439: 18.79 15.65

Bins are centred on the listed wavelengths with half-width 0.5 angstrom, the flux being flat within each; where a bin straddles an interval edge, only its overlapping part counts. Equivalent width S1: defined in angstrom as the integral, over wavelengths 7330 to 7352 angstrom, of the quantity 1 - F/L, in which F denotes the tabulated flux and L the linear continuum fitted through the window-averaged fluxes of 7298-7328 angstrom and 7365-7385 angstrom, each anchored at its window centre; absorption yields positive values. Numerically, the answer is 0.6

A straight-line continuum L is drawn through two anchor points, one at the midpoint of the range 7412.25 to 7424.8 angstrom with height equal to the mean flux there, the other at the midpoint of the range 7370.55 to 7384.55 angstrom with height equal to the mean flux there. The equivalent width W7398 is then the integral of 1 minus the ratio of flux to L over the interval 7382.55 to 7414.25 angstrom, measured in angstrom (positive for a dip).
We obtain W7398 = 1.3 angstrom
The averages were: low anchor 15.8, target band 15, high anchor 15.4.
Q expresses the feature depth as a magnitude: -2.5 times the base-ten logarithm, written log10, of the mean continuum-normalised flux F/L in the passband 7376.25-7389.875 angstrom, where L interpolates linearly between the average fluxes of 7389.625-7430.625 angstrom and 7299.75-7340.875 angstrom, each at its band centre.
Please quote 0.05 mag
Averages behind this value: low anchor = 15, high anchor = 15.4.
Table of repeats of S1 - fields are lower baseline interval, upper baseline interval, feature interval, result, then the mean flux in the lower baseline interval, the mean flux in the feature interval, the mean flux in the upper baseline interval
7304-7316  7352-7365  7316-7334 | 0.1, 15.3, 15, 14.4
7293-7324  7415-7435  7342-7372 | 1.0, 14.8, 14.7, 15.8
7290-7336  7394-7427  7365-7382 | -0.8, 14.8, 15.9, 15.4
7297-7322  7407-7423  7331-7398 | -0.2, 14.8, 15.1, 15.2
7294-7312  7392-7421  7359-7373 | 0.2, 14.8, 14.9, 15.2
